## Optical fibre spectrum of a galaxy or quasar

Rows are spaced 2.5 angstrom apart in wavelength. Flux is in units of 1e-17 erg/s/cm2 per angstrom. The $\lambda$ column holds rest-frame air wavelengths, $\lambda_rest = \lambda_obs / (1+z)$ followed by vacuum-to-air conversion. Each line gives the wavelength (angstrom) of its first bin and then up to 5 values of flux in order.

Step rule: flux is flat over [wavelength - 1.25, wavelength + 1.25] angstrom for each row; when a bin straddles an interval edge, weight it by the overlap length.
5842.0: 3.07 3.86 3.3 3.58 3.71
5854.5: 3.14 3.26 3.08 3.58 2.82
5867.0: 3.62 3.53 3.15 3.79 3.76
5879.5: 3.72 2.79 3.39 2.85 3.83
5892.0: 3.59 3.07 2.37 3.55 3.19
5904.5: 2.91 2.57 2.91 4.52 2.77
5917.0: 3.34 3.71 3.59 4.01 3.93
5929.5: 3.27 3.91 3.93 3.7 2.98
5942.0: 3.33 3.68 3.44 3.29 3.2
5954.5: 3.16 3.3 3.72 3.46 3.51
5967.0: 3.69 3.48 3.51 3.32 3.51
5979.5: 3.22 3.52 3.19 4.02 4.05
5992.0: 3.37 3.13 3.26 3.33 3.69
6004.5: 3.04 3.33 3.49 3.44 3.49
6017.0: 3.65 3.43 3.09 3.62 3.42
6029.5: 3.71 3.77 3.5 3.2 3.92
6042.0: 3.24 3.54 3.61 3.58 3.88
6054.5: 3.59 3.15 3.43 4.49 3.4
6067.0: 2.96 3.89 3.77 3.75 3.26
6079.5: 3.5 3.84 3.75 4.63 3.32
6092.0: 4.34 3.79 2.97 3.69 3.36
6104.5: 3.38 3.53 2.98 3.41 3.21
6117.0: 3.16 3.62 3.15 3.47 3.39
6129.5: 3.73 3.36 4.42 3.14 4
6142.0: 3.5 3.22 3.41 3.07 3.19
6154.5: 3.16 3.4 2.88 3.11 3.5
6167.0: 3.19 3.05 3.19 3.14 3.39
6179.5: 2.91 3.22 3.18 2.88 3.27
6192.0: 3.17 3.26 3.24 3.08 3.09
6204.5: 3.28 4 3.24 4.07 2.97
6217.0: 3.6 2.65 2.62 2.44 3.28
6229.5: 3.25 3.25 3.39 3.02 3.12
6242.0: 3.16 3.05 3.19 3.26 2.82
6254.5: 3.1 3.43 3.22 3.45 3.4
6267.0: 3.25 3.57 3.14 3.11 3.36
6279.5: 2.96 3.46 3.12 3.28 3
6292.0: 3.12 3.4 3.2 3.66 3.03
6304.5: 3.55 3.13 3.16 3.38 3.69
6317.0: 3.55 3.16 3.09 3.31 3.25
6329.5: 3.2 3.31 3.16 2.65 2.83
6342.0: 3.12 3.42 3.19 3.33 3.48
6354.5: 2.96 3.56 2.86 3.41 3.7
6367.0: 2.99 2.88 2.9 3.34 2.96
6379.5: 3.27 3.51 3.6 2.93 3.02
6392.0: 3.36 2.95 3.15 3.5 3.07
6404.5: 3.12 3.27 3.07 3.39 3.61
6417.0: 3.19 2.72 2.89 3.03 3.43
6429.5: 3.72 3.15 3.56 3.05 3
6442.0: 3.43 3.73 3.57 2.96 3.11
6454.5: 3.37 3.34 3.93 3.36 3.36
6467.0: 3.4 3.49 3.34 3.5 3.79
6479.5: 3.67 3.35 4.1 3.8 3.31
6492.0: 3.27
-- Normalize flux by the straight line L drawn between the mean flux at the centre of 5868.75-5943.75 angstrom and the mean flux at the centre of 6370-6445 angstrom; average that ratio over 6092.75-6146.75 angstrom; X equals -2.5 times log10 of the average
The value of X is -0.04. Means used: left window 3.4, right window 3.22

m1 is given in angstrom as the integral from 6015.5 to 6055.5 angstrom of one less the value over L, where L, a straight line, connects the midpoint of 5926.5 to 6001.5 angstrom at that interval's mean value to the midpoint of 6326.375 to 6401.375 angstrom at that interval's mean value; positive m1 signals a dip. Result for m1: -1.4 angstrom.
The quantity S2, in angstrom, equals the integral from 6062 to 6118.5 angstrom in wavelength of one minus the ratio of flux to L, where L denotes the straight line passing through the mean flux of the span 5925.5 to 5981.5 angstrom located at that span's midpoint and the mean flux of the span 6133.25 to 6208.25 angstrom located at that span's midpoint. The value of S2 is -3.4 angstrom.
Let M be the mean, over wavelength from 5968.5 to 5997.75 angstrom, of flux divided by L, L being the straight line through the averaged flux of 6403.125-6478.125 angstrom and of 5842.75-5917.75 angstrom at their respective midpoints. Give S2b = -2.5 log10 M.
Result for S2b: -0.05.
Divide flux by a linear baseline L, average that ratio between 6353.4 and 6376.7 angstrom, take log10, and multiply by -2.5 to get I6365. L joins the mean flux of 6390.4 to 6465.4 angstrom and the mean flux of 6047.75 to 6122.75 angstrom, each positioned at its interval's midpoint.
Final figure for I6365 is 0.05 mag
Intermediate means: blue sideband 3.56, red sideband 3.28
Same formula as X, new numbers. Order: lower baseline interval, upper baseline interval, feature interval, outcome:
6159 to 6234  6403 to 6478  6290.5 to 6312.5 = -0.01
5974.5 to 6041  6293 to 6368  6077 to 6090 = -0.11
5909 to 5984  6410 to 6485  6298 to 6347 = 0.05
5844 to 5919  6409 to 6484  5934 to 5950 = -0.05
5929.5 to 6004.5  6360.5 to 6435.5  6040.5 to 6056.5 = -0.04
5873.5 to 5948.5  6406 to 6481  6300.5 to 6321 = 0.01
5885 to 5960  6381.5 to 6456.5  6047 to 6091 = -0.10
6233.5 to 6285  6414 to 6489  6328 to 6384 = 0.04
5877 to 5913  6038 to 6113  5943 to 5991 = -0.03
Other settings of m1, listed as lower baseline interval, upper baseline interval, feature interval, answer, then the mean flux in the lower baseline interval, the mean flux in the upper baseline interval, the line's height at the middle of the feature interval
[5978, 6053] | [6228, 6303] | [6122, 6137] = -1.0 angstrom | 3.49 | 3.23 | 3.37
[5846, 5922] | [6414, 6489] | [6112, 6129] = 0.0 angstrom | 3.32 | 3.4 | 3.35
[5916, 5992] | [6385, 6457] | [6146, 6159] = 0.7 angstrom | 3.53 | 3.23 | 3.4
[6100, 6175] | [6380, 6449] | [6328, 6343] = 1.1 angstrom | 3.35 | 3.26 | 3.28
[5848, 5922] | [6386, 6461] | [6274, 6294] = 0.5 angstrom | 3.32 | 3.26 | 3.27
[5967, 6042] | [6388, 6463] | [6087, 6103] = -1.1 angstrom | 3.47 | 3.27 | 3.43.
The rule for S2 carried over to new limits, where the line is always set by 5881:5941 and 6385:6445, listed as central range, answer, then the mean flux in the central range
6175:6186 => 0.4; 3.17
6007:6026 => -0.7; 3.45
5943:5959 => 0.0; 3.36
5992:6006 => 0.2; 3.3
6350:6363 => -0.1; 3.26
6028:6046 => -1.2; 3.55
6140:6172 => 0.5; 3.24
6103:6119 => 0.1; 3.3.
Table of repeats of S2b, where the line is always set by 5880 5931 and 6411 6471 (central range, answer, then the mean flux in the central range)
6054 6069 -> -0.06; 3.52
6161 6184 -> 0.04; 3.19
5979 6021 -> -0.04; 3.45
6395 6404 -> 0.04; 3.21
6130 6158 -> -0.04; 3.45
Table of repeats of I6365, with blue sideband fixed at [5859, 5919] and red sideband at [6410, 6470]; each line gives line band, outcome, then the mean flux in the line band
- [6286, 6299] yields 0.03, 3.22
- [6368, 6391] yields 0.05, 3.16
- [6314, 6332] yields 0.00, 3.31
